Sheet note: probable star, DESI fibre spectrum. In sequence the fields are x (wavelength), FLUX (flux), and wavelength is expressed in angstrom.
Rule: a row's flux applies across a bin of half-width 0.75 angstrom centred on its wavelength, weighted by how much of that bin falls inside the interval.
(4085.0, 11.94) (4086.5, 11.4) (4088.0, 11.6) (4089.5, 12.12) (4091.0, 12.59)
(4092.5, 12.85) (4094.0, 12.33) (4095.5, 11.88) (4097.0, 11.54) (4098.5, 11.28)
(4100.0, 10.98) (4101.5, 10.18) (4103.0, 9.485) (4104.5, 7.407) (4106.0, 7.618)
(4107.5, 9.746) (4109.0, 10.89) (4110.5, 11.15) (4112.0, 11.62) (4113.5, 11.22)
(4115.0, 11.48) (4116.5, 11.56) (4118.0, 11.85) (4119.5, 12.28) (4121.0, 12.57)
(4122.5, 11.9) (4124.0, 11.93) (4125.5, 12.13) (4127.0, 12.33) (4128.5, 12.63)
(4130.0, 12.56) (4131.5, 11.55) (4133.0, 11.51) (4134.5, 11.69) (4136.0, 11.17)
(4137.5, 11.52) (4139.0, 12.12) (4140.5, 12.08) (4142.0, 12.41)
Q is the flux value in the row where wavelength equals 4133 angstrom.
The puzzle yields 11.51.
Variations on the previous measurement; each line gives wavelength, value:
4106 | 7.618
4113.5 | 11.22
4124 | 11.93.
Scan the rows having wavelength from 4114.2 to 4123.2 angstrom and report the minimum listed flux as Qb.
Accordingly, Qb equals 11.48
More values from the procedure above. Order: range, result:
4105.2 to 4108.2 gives 7.618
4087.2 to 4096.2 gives 11.6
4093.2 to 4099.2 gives 11.28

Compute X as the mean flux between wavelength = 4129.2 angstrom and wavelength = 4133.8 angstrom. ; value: 11.9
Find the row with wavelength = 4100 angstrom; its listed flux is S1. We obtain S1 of 10.98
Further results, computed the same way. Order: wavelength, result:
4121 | 12.57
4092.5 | 12.85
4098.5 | 11.28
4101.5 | 10.18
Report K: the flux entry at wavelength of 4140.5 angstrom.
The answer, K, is 12.08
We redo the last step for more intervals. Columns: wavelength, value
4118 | 11.85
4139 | 12.12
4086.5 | 11.4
